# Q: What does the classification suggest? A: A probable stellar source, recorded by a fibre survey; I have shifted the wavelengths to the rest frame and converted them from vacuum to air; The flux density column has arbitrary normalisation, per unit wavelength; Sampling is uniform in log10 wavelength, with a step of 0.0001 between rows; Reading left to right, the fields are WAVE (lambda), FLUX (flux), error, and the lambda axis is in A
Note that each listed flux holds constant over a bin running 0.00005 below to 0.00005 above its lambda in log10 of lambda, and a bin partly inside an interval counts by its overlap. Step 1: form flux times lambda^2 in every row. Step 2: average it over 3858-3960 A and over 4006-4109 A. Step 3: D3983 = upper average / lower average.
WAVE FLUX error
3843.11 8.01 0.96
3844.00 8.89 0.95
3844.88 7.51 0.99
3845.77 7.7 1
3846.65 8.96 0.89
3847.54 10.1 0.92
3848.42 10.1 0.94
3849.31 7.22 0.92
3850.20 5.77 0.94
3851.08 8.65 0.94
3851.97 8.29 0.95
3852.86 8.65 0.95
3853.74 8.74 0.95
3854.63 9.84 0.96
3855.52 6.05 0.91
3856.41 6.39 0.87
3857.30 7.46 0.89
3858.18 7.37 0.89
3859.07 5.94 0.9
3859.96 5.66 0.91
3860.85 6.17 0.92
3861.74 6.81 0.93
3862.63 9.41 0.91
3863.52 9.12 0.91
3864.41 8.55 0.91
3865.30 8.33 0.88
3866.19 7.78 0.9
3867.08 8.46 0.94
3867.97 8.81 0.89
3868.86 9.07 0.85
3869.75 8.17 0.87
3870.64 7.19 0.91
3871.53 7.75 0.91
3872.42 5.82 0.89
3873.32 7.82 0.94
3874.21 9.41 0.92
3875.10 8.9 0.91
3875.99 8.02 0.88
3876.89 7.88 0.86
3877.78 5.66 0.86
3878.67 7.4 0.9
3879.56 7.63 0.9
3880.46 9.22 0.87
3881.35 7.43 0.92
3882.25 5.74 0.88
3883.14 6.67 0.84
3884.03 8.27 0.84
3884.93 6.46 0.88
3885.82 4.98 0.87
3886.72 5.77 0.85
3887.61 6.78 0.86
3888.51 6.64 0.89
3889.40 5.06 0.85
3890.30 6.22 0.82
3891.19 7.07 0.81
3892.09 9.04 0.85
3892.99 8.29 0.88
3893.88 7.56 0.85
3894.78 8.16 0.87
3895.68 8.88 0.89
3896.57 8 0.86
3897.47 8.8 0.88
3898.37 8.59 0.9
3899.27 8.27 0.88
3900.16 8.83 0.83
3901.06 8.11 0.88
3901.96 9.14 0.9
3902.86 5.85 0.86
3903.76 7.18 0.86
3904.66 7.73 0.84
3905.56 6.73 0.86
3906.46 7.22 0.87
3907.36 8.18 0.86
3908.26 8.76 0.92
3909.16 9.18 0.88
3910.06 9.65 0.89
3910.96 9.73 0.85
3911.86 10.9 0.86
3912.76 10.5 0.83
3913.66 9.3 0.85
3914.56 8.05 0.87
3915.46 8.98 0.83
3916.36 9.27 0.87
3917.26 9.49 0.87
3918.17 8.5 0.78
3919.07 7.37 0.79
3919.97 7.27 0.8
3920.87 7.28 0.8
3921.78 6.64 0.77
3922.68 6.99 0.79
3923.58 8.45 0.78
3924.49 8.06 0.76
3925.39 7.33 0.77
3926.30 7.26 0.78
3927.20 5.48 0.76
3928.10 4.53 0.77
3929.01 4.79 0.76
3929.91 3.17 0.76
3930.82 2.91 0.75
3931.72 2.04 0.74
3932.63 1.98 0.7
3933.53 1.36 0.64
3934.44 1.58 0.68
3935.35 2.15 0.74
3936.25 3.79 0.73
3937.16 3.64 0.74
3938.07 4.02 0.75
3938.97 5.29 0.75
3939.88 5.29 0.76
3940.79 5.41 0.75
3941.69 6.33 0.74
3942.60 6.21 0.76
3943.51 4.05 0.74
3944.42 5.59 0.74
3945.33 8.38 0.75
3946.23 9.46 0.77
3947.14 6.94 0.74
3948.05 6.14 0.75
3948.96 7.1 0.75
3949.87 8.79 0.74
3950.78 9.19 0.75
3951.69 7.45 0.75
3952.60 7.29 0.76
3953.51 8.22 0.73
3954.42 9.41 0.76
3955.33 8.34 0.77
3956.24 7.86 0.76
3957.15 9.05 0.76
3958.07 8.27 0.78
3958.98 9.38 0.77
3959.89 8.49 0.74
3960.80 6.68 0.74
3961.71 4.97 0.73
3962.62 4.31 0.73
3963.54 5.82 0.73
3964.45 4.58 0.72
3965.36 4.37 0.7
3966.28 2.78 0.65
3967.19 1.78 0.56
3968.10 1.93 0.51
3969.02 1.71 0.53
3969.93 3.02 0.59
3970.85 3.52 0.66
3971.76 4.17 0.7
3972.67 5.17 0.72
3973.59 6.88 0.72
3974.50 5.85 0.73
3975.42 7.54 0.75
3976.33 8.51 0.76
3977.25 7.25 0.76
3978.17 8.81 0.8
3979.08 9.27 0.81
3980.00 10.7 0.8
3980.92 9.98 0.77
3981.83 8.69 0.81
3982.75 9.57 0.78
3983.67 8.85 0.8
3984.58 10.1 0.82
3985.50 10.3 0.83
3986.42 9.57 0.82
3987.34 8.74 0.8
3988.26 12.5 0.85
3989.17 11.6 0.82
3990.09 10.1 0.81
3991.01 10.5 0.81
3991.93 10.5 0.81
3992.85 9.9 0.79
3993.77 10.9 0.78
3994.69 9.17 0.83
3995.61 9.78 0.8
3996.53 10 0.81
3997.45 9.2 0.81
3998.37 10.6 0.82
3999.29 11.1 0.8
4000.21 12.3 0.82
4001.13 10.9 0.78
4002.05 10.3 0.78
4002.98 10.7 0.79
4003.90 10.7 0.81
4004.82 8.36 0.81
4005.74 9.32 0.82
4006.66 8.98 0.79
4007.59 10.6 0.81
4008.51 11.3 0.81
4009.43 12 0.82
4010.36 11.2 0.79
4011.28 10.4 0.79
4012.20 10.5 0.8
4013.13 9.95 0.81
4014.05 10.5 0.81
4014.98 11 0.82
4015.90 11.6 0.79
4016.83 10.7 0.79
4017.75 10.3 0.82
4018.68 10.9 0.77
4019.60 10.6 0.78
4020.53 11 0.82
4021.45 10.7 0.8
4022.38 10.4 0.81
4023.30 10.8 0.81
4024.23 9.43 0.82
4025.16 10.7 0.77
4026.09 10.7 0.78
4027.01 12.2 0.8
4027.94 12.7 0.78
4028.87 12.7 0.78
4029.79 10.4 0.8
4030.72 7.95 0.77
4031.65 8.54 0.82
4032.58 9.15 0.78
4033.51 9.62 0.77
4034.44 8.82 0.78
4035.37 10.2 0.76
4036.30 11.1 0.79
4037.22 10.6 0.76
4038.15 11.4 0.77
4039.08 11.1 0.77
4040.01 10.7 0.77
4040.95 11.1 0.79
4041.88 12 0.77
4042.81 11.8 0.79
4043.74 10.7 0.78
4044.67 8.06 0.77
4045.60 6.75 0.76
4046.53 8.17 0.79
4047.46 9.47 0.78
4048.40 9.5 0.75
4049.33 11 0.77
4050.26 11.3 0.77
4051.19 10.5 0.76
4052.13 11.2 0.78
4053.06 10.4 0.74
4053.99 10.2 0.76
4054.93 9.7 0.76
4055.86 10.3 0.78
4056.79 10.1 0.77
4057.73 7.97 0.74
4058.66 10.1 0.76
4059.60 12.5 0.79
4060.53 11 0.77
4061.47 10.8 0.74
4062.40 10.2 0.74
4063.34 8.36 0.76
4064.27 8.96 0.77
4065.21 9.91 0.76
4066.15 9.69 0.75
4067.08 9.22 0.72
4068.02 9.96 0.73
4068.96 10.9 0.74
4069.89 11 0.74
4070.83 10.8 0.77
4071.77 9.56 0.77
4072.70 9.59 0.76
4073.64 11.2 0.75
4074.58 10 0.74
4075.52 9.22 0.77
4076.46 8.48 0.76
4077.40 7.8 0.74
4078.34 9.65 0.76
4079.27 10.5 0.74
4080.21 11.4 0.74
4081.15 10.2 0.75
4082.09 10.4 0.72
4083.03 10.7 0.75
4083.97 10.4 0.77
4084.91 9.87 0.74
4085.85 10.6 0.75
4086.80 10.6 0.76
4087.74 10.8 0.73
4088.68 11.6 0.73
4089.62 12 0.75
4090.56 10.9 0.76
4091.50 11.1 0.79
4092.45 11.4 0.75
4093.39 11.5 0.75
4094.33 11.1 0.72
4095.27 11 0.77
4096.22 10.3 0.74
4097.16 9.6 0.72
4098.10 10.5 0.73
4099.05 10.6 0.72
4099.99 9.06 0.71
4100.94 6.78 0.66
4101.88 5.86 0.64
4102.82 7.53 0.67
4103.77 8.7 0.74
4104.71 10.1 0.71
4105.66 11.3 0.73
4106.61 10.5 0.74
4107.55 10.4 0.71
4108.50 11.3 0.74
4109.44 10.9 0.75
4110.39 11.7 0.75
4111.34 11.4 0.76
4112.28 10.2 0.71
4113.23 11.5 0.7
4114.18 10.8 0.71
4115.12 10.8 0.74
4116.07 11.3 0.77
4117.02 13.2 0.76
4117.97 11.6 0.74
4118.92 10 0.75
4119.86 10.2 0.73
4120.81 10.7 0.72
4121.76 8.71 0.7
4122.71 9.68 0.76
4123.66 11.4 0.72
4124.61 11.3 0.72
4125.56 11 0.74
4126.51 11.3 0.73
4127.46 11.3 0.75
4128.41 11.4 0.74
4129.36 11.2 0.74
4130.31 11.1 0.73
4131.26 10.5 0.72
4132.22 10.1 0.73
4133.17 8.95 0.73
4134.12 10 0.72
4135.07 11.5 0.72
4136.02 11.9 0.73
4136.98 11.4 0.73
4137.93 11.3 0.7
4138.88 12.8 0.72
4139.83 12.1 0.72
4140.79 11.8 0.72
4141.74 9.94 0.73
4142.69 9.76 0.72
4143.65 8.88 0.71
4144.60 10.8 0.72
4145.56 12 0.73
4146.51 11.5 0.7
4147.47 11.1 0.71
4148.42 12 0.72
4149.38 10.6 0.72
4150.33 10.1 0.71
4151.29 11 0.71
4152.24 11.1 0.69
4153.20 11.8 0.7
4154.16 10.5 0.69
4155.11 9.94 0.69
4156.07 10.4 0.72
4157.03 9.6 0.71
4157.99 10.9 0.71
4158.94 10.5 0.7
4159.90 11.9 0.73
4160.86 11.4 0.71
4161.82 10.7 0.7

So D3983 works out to 1.54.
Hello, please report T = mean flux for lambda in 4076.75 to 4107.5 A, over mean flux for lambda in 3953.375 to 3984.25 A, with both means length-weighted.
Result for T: 1.5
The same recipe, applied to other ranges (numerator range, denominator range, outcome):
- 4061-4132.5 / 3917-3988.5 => 1.60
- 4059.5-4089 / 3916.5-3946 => 1.86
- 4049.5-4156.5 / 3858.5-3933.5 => 1.41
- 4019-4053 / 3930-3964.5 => 1.73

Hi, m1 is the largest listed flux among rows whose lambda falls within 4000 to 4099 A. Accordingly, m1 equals 12.7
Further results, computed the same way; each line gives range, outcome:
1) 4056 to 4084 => 12.5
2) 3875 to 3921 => 10.9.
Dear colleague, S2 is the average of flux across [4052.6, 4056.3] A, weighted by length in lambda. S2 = 10.2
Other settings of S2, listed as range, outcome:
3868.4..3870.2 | 8.63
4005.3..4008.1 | 9.66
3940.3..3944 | 5.5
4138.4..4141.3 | 12.2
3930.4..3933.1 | 2.3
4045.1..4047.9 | 8.13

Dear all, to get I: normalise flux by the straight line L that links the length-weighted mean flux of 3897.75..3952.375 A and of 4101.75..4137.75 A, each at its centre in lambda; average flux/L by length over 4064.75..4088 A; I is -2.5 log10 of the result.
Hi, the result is -0.03 mag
